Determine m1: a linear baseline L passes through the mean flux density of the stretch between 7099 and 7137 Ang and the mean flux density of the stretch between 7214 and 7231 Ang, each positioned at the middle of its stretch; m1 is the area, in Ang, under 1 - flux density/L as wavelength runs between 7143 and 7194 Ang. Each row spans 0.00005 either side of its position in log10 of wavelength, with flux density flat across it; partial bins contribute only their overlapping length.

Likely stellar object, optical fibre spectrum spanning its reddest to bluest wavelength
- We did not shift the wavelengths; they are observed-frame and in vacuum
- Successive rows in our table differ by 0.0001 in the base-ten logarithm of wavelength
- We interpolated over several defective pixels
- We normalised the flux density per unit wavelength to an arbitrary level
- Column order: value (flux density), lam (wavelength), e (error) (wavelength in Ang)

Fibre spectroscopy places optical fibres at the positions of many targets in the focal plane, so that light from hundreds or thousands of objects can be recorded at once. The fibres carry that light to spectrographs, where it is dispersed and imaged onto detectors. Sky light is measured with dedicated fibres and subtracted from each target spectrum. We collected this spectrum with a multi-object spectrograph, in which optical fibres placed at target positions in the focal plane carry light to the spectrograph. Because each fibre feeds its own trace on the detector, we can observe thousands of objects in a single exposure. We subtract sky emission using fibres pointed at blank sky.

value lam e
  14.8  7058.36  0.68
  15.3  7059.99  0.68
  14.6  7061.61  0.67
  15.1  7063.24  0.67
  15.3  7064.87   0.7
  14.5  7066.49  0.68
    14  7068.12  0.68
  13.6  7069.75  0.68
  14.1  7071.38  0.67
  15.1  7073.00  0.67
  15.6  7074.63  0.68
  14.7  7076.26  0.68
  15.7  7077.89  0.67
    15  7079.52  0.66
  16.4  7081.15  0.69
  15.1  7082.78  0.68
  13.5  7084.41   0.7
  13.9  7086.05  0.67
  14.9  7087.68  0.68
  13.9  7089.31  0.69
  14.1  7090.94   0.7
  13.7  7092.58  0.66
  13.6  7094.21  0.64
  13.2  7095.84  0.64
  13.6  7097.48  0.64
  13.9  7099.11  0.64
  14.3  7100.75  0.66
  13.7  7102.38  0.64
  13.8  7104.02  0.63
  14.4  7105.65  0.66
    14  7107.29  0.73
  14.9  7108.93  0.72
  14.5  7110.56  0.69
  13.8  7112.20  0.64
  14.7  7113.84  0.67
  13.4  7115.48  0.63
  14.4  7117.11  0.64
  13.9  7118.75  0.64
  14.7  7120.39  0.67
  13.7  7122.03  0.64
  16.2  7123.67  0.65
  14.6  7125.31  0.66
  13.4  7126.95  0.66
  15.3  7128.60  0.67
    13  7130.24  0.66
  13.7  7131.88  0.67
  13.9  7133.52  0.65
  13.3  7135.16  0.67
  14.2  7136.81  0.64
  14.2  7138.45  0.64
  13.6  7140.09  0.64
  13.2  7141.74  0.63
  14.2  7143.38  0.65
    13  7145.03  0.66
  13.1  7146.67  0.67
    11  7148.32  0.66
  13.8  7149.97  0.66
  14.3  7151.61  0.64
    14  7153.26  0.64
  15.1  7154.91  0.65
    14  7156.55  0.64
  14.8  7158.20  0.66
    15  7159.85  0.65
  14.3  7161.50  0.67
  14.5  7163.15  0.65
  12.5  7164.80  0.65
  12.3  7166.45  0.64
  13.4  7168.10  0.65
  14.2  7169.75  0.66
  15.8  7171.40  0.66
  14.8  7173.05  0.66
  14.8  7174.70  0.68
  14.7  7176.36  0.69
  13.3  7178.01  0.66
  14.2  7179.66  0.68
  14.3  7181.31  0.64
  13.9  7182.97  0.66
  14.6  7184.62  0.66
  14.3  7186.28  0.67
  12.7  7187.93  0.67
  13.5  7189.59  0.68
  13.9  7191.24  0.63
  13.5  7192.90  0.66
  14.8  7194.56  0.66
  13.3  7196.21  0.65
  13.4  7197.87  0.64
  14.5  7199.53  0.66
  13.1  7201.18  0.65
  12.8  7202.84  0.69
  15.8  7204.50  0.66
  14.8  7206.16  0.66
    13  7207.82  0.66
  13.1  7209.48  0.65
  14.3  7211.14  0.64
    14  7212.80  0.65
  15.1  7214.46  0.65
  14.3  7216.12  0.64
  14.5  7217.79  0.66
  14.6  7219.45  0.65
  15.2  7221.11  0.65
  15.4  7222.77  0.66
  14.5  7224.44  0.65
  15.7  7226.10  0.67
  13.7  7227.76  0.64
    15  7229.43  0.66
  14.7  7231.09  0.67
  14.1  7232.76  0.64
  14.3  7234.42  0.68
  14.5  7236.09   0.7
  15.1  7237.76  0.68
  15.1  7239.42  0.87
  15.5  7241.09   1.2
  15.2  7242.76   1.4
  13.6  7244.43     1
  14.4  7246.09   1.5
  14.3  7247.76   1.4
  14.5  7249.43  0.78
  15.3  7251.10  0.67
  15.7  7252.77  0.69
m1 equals 1.9 Ang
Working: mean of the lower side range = 14.2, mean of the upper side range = 14.8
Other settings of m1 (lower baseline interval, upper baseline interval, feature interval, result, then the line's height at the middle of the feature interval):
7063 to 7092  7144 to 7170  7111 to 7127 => -0.19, 14.2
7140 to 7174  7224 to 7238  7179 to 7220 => 0.81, 14.3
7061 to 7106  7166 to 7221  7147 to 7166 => 0.41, 14.2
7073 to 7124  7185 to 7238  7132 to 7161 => 1.00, 14.3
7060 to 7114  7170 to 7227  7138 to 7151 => 0.98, 14.3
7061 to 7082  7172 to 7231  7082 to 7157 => 3.49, 14.7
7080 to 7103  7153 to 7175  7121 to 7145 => 0.33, 14.2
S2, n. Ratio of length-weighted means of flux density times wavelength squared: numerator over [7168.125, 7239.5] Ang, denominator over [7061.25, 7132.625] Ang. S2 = 1.03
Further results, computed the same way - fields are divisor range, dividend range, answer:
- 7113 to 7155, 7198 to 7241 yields 1.07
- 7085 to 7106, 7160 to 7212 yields 1.03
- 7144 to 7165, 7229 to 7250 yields 1.08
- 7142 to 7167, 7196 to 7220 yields 1.04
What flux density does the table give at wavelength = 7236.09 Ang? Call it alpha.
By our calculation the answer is 14.5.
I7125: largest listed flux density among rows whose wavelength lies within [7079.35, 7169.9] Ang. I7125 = 16.4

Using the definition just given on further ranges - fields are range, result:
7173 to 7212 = 15.8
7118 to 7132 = 16.2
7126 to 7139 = 15.3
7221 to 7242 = 15.7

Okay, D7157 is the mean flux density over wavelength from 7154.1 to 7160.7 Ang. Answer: 14.7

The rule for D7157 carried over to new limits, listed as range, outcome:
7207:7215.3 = 13.9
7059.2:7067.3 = 15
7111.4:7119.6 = 14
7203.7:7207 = 15.3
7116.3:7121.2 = 14.3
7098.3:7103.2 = 14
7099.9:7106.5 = 14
